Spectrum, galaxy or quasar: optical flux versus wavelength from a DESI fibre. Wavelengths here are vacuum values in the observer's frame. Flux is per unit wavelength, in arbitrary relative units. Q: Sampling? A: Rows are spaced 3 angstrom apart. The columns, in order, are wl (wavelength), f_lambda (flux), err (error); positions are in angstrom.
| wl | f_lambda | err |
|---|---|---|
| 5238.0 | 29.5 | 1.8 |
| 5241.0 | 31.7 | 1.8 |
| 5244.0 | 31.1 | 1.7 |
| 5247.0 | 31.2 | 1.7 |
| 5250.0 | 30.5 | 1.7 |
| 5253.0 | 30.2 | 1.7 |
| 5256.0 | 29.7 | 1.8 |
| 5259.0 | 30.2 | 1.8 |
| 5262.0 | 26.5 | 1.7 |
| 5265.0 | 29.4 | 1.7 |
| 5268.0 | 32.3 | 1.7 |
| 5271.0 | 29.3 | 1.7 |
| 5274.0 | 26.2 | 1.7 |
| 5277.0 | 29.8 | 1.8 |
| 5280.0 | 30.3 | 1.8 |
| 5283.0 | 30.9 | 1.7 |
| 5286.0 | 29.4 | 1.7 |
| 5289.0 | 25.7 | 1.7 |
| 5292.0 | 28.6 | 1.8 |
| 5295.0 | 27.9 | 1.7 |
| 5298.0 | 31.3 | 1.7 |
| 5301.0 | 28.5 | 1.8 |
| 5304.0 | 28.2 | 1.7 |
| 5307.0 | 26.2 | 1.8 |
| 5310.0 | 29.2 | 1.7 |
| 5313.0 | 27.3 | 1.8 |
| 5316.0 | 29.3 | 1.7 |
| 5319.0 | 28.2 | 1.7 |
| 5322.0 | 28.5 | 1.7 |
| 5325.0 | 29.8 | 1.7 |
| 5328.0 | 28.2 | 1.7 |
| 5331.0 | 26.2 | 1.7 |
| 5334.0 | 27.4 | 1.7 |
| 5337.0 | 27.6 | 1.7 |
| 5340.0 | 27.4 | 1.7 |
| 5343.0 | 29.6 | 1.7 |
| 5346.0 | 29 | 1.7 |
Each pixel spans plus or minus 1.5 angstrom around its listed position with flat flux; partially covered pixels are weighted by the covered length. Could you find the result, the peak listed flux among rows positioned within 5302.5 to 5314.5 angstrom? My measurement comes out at 29.2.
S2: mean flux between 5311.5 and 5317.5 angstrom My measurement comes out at 28.3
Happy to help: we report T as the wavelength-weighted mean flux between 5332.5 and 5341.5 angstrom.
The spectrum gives 27.5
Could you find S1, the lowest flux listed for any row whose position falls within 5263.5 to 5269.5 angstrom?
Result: 29.4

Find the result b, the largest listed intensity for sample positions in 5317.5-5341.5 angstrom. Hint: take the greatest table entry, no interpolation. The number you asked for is 29.8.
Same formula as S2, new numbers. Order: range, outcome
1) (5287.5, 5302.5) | 28.4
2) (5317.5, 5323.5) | 28.3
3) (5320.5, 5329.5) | 28.8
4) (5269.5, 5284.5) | 29.3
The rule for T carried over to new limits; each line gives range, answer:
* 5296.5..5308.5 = 28.6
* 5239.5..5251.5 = 31.1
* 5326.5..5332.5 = 27.2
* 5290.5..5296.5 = 28.2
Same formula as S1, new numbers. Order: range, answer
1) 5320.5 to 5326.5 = 28.5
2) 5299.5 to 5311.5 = 26.2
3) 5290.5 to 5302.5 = 27.9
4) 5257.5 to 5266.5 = 26.5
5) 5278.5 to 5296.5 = 25.7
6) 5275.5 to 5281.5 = 29.8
